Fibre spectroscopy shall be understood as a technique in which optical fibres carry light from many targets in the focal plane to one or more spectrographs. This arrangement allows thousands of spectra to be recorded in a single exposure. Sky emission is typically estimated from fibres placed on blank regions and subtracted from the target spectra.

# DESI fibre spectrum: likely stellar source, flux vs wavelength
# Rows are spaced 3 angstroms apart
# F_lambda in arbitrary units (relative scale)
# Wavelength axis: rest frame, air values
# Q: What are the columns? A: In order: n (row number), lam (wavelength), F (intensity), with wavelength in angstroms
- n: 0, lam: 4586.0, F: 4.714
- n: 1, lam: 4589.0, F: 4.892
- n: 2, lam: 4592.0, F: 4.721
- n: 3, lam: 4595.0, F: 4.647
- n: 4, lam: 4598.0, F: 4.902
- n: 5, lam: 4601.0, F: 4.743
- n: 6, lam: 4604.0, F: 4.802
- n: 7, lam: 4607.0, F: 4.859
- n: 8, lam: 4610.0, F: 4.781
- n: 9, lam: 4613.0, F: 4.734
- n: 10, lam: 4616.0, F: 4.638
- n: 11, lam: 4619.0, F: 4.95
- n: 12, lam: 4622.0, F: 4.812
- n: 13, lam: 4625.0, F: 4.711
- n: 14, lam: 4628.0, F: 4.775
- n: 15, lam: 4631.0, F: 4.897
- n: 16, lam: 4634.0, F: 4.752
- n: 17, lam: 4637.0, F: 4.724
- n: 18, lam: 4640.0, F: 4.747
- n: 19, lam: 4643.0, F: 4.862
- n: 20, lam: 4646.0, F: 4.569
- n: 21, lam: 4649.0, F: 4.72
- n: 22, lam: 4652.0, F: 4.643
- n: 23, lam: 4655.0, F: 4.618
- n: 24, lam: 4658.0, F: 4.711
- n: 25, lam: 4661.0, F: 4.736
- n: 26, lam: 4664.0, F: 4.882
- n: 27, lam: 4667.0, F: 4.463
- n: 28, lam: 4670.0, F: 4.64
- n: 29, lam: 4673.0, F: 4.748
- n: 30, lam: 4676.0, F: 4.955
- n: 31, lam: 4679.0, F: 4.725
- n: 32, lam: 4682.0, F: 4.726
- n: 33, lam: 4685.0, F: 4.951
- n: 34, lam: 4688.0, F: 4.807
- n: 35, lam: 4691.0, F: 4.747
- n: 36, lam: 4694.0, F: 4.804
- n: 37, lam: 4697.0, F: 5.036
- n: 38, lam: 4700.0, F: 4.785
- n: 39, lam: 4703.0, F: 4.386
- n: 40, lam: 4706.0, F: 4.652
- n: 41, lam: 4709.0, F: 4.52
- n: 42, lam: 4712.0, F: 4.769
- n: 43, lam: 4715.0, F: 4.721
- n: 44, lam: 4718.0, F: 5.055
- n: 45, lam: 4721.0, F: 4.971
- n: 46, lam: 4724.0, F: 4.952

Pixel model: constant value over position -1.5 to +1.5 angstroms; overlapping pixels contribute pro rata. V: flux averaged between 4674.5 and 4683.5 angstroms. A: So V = 4.8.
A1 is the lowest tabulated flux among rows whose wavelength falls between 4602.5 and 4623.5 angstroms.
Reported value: 4.638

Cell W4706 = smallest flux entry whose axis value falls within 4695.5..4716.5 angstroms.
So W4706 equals 4.386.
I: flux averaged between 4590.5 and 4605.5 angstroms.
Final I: 4.76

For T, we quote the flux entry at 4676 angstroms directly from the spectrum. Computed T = 4.955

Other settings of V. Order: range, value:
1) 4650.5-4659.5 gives 4.66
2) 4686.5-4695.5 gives 4.79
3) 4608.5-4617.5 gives 4.72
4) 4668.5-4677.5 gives 4.78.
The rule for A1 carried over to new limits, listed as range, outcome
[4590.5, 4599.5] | 4.647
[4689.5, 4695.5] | 4.747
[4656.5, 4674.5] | 4.463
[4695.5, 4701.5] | 4.785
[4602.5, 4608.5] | 4.802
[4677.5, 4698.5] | 4.725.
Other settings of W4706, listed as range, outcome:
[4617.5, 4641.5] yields 4.711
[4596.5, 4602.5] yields 4.743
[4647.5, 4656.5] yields 4.618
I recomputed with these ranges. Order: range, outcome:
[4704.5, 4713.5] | 4.65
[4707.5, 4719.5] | 4.77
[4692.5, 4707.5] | 4.73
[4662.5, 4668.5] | 4.67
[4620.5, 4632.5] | 4.8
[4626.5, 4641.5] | 4.78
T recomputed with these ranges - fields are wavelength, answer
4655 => 4.618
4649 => 4.72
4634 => 4.752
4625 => 4.711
